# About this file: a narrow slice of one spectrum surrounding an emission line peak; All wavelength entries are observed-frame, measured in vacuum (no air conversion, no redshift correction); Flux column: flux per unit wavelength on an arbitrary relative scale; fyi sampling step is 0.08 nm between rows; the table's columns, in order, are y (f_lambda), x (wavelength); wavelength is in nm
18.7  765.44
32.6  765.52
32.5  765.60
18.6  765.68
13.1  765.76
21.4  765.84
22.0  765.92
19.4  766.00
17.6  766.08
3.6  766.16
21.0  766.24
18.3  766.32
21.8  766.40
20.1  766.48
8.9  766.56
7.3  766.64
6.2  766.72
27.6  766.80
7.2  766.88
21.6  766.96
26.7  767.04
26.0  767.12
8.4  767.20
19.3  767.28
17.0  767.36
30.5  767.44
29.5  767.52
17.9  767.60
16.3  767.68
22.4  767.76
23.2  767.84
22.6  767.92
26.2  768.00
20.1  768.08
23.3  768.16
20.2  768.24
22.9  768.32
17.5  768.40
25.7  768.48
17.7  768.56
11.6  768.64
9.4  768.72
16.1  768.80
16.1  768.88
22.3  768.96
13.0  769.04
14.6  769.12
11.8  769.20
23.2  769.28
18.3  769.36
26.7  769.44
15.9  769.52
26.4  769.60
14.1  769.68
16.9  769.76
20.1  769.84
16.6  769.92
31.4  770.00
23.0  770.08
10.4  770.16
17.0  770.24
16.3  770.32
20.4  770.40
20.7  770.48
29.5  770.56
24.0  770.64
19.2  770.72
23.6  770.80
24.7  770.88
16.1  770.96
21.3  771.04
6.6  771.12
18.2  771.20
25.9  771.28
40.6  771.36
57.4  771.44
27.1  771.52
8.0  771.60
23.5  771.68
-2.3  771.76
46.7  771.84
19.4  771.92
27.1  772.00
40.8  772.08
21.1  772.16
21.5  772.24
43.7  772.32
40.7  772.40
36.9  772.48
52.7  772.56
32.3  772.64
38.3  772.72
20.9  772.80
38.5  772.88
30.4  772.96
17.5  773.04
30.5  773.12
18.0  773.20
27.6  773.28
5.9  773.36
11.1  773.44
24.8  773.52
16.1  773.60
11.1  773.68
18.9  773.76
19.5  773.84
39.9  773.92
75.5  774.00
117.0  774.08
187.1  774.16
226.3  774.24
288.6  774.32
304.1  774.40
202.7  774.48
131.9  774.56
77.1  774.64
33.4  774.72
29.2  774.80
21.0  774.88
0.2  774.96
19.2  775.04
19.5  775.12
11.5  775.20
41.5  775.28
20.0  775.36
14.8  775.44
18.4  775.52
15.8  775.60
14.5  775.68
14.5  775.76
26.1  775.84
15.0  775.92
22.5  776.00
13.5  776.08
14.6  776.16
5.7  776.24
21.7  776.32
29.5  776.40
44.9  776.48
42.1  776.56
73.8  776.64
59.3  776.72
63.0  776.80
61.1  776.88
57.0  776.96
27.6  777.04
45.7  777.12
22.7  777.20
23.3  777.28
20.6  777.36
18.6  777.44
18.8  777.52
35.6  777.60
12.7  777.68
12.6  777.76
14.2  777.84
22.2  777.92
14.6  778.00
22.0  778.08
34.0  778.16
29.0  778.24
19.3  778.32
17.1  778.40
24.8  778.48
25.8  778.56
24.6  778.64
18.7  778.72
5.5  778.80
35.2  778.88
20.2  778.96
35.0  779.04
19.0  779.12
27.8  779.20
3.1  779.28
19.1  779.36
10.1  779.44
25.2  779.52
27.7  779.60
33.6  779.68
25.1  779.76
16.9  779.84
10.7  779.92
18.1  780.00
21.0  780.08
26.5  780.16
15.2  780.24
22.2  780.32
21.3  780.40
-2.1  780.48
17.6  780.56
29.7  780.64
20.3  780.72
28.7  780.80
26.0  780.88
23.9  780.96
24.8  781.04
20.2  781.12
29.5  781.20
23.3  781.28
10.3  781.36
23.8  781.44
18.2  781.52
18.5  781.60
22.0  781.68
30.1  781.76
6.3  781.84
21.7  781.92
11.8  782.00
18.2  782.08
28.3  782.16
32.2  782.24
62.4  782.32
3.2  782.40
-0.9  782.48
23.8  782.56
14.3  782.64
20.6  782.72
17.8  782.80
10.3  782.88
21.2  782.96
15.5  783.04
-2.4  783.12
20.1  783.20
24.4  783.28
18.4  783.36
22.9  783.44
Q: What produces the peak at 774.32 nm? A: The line H-alpha 6563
